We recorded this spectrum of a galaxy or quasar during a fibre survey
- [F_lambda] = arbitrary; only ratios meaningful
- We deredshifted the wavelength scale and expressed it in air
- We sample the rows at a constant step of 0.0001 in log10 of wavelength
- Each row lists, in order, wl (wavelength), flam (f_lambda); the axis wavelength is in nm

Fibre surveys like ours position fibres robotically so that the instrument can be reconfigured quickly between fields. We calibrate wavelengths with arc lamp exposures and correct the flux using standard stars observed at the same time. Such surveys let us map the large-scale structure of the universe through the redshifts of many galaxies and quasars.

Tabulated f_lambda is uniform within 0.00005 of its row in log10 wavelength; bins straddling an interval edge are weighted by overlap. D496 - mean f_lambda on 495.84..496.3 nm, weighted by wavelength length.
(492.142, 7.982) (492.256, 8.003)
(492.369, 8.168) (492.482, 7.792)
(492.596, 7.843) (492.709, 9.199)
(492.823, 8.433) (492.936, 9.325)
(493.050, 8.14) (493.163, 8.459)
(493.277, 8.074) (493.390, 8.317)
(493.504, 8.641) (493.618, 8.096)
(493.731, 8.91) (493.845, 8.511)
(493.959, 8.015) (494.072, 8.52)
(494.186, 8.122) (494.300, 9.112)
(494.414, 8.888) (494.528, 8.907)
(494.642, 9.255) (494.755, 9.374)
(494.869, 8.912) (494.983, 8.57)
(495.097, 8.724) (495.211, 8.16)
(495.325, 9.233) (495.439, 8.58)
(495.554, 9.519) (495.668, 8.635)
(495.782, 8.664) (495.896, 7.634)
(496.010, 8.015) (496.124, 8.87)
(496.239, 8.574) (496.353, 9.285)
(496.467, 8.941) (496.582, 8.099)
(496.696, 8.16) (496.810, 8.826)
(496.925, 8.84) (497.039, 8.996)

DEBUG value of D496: 8.28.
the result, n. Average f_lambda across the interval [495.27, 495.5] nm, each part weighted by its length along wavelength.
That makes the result 8.88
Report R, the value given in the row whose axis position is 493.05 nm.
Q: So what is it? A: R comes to 8.14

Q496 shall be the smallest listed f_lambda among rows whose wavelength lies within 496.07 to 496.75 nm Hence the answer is 8.099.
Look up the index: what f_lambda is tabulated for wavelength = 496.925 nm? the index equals 8.84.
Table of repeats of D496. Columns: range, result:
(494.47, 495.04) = 9.01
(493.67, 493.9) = 8.71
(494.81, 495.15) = 8.74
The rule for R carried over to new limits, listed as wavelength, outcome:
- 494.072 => 8.52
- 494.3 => 9.112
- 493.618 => 8.096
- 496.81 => 8.826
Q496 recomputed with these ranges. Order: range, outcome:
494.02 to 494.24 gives 8.122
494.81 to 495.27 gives 8.16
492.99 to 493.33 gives 8.074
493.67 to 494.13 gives 8.015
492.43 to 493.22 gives 7.792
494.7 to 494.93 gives 8.912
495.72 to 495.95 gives 7.634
